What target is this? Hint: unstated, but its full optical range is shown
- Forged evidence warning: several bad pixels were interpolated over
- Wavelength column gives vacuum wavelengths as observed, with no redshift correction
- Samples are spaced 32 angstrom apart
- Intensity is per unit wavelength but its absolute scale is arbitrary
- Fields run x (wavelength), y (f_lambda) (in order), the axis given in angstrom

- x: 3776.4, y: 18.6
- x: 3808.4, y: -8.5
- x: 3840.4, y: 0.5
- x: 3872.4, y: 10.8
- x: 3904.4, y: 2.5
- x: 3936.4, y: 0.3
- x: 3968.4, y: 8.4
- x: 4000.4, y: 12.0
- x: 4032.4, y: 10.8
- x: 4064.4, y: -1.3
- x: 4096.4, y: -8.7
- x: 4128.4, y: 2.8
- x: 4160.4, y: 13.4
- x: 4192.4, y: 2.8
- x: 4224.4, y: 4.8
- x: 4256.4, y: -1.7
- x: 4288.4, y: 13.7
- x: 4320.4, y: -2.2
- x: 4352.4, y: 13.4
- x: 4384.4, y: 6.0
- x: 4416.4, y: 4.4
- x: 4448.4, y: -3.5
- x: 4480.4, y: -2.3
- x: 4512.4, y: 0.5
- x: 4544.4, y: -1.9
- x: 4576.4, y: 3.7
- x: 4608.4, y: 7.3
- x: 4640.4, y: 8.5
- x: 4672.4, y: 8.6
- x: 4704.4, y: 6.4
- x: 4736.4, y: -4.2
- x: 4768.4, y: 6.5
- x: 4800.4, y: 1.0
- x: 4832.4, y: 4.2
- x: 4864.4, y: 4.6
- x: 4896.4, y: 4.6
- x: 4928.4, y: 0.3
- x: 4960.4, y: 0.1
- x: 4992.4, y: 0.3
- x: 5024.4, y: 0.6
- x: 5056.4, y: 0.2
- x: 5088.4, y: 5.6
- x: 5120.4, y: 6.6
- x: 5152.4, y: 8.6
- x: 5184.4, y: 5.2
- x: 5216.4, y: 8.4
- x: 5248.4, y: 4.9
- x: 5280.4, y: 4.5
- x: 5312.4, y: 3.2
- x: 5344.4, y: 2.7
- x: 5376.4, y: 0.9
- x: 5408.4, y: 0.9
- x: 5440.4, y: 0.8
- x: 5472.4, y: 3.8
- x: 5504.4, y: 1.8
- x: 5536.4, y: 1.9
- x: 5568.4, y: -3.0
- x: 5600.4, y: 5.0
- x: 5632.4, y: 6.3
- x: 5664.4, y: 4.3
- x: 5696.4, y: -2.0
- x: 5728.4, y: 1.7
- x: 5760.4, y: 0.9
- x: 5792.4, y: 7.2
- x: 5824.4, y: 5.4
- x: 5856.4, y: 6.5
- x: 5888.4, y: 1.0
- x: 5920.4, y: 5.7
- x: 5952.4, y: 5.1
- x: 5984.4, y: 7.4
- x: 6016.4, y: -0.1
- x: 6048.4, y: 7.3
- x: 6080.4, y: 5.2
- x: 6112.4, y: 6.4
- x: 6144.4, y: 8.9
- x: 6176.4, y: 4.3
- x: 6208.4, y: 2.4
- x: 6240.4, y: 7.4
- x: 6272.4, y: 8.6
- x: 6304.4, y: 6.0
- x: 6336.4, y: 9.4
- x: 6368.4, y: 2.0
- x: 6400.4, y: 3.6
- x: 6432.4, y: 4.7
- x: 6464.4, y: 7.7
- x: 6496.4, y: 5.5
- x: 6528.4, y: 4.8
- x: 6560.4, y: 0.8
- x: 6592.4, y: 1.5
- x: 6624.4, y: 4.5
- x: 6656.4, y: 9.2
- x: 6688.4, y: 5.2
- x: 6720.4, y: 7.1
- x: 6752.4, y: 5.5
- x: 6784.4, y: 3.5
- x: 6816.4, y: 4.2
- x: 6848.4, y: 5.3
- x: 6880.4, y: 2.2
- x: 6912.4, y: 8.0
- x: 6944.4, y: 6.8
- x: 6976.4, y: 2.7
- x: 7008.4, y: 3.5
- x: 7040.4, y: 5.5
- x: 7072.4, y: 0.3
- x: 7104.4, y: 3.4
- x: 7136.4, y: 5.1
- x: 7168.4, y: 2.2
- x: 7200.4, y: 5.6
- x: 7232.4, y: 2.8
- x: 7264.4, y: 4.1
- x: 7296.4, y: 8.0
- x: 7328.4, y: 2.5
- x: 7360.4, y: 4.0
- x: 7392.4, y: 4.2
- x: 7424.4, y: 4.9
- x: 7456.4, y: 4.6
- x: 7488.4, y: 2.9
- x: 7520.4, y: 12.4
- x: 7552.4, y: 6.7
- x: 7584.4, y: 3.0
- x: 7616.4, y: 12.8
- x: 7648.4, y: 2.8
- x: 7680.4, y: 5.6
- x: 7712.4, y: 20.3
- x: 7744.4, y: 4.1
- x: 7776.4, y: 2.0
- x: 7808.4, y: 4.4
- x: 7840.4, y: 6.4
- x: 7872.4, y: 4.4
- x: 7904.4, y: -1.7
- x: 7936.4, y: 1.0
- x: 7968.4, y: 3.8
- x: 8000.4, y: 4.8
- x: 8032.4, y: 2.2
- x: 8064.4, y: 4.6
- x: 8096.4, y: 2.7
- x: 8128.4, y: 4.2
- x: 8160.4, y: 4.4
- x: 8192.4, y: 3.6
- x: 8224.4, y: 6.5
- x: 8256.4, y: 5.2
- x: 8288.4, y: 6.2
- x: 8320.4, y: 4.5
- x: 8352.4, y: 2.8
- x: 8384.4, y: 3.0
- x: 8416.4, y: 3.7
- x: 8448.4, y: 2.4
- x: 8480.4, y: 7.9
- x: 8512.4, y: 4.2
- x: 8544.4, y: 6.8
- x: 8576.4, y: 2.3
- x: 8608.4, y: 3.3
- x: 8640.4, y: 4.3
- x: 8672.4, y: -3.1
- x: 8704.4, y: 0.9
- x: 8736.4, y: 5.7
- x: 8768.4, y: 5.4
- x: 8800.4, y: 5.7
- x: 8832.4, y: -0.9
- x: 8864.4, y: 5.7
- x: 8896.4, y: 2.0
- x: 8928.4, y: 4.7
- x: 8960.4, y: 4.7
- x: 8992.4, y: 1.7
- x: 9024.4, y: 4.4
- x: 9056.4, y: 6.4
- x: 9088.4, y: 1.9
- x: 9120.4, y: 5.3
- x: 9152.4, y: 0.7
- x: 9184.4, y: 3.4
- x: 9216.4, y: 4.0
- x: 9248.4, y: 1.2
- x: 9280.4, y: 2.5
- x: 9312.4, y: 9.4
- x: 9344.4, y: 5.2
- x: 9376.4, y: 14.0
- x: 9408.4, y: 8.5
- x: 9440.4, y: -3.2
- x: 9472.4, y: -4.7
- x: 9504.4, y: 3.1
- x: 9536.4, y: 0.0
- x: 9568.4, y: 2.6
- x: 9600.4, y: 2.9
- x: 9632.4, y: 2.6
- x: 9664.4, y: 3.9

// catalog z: 0.147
